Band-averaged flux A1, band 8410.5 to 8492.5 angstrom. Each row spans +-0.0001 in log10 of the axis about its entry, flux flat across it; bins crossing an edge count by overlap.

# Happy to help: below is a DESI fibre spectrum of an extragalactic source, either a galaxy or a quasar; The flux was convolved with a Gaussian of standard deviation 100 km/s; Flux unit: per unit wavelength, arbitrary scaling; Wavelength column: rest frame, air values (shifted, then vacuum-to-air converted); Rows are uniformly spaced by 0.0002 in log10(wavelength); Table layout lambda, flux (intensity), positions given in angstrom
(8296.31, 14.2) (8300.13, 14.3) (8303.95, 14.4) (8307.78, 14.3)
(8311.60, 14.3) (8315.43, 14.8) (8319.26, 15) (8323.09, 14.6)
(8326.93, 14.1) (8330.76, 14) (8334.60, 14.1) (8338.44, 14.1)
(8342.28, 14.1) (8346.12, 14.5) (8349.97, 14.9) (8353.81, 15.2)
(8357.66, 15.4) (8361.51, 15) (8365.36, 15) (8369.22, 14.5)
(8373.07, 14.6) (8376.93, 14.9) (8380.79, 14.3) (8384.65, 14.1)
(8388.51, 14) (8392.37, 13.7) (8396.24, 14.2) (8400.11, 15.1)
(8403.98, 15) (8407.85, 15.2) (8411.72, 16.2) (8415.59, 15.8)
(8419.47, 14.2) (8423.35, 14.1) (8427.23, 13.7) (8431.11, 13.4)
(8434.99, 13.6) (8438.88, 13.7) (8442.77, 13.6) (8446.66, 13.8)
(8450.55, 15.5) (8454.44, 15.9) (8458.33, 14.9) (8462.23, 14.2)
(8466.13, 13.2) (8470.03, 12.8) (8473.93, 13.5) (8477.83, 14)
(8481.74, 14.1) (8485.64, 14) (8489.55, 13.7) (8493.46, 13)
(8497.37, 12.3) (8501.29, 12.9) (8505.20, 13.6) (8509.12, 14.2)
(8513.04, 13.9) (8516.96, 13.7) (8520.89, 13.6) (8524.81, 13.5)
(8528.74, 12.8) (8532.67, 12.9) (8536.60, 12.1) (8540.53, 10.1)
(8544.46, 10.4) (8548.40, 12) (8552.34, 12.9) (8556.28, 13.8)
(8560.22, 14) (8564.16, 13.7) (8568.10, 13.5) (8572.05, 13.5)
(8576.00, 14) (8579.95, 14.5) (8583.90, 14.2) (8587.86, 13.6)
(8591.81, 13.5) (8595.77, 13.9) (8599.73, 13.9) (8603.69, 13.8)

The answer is 14.2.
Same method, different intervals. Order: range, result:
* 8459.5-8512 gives 13.5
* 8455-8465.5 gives 14.6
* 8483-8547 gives 12.9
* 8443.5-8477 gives 14.2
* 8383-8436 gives 14.5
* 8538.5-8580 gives 12.9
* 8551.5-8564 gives 13.7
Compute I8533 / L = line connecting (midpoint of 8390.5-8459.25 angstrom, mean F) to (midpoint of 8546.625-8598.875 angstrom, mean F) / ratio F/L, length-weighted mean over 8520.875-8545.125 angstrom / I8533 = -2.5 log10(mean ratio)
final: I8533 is 0.14 mag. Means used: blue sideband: 14.5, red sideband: 13.6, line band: 12.2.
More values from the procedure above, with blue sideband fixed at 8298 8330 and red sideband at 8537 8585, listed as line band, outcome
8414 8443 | -0.02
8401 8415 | -0.12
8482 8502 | 0.01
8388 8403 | -0.03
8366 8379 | -0.04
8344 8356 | -0.05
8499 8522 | -0.03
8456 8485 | -0.03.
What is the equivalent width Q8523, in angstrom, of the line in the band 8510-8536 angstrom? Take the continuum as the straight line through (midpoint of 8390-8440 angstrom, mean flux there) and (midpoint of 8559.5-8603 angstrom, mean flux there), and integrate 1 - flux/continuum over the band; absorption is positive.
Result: 1.28 angstrom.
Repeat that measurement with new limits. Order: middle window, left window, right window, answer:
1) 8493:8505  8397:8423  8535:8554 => -0.1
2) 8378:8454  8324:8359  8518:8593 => -2.3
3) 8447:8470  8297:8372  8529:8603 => -1.2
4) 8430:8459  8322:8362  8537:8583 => -1.1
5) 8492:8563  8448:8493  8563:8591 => 5.6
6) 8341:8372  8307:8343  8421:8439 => -1.5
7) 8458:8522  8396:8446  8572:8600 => 2.8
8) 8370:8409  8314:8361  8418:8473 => -0.5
